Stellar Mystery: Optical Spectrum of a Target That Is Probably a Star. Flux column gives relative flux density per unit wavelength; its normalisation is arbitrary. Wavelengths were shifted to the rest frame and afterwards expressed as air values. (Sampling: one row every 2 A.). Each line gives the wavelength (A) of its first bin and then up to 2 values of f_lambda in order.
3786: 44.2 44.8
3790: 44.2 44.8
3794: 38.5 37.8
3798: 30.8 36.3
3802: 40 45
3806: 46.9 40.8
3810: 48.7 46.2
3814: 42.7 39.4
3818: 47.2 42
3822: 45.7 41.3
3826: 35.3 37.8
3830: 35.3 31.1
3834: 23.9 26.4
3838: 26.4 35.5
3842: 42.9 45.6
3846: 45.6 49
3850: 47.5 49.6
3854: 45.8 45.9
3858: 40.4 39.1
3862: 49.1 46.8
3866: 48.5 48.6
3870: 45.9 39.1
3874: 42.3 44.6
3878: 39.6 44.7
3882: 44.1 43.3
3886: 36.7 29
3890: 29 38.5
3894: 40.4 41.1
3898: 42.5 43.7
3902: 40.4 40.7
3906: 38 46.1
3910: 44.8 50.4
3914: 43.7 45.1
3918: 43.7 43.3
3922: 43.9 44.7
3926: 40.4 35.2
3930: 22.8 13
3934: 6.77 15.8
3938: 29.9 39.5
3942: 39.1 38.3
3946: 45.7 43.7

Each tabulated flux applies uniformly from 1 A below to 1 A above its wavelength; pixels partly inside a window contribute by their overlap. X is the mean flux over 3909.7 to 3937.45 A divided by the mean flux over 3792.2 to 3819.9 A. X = 0.84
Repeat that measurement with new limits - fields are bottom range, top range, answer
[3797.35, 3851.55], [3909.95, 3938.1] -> 0.87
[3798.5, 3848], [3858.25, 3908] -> 1.05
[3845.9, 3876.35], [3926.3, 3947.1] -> 0.64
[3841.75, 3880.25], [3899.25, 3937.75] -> 0.82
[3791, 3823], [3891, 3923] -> 1.02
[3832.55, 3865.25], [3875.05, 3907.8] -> 0.97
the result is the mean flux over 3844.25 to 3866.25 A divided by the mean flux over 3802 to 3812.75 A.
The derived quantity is 1.0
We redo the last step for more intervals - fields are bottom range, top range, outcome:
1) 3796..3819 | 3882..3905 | 0.93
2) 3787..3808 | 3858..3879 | 1.08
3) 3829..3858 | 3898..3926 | 1.11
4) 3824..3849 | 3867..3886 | 1.19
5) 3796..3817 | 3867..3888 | 1.02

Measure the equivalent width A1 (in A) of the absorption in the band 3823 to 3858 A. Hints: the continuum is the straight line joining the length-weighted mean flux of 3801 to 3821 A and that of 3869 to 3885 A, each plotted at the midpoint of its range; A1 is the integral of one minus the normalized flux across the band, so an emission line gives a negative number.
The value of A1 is 3.5 A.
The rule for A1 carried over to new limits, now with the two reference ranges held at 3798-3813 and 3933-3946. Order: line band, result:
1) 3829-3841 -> 3.01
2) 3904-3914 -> -3.63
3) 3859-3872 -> -3.20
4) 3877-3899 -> -2.81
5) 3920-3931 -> -2.47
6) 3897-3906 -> -2.20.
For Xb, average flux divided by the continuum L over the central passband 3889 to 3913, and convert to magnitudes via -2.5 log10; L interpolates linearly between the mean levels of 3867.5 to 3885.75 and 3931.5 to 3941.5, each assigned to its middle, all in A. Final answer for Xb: -0.20 mag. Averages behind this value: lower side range 43.2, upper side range 22.3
